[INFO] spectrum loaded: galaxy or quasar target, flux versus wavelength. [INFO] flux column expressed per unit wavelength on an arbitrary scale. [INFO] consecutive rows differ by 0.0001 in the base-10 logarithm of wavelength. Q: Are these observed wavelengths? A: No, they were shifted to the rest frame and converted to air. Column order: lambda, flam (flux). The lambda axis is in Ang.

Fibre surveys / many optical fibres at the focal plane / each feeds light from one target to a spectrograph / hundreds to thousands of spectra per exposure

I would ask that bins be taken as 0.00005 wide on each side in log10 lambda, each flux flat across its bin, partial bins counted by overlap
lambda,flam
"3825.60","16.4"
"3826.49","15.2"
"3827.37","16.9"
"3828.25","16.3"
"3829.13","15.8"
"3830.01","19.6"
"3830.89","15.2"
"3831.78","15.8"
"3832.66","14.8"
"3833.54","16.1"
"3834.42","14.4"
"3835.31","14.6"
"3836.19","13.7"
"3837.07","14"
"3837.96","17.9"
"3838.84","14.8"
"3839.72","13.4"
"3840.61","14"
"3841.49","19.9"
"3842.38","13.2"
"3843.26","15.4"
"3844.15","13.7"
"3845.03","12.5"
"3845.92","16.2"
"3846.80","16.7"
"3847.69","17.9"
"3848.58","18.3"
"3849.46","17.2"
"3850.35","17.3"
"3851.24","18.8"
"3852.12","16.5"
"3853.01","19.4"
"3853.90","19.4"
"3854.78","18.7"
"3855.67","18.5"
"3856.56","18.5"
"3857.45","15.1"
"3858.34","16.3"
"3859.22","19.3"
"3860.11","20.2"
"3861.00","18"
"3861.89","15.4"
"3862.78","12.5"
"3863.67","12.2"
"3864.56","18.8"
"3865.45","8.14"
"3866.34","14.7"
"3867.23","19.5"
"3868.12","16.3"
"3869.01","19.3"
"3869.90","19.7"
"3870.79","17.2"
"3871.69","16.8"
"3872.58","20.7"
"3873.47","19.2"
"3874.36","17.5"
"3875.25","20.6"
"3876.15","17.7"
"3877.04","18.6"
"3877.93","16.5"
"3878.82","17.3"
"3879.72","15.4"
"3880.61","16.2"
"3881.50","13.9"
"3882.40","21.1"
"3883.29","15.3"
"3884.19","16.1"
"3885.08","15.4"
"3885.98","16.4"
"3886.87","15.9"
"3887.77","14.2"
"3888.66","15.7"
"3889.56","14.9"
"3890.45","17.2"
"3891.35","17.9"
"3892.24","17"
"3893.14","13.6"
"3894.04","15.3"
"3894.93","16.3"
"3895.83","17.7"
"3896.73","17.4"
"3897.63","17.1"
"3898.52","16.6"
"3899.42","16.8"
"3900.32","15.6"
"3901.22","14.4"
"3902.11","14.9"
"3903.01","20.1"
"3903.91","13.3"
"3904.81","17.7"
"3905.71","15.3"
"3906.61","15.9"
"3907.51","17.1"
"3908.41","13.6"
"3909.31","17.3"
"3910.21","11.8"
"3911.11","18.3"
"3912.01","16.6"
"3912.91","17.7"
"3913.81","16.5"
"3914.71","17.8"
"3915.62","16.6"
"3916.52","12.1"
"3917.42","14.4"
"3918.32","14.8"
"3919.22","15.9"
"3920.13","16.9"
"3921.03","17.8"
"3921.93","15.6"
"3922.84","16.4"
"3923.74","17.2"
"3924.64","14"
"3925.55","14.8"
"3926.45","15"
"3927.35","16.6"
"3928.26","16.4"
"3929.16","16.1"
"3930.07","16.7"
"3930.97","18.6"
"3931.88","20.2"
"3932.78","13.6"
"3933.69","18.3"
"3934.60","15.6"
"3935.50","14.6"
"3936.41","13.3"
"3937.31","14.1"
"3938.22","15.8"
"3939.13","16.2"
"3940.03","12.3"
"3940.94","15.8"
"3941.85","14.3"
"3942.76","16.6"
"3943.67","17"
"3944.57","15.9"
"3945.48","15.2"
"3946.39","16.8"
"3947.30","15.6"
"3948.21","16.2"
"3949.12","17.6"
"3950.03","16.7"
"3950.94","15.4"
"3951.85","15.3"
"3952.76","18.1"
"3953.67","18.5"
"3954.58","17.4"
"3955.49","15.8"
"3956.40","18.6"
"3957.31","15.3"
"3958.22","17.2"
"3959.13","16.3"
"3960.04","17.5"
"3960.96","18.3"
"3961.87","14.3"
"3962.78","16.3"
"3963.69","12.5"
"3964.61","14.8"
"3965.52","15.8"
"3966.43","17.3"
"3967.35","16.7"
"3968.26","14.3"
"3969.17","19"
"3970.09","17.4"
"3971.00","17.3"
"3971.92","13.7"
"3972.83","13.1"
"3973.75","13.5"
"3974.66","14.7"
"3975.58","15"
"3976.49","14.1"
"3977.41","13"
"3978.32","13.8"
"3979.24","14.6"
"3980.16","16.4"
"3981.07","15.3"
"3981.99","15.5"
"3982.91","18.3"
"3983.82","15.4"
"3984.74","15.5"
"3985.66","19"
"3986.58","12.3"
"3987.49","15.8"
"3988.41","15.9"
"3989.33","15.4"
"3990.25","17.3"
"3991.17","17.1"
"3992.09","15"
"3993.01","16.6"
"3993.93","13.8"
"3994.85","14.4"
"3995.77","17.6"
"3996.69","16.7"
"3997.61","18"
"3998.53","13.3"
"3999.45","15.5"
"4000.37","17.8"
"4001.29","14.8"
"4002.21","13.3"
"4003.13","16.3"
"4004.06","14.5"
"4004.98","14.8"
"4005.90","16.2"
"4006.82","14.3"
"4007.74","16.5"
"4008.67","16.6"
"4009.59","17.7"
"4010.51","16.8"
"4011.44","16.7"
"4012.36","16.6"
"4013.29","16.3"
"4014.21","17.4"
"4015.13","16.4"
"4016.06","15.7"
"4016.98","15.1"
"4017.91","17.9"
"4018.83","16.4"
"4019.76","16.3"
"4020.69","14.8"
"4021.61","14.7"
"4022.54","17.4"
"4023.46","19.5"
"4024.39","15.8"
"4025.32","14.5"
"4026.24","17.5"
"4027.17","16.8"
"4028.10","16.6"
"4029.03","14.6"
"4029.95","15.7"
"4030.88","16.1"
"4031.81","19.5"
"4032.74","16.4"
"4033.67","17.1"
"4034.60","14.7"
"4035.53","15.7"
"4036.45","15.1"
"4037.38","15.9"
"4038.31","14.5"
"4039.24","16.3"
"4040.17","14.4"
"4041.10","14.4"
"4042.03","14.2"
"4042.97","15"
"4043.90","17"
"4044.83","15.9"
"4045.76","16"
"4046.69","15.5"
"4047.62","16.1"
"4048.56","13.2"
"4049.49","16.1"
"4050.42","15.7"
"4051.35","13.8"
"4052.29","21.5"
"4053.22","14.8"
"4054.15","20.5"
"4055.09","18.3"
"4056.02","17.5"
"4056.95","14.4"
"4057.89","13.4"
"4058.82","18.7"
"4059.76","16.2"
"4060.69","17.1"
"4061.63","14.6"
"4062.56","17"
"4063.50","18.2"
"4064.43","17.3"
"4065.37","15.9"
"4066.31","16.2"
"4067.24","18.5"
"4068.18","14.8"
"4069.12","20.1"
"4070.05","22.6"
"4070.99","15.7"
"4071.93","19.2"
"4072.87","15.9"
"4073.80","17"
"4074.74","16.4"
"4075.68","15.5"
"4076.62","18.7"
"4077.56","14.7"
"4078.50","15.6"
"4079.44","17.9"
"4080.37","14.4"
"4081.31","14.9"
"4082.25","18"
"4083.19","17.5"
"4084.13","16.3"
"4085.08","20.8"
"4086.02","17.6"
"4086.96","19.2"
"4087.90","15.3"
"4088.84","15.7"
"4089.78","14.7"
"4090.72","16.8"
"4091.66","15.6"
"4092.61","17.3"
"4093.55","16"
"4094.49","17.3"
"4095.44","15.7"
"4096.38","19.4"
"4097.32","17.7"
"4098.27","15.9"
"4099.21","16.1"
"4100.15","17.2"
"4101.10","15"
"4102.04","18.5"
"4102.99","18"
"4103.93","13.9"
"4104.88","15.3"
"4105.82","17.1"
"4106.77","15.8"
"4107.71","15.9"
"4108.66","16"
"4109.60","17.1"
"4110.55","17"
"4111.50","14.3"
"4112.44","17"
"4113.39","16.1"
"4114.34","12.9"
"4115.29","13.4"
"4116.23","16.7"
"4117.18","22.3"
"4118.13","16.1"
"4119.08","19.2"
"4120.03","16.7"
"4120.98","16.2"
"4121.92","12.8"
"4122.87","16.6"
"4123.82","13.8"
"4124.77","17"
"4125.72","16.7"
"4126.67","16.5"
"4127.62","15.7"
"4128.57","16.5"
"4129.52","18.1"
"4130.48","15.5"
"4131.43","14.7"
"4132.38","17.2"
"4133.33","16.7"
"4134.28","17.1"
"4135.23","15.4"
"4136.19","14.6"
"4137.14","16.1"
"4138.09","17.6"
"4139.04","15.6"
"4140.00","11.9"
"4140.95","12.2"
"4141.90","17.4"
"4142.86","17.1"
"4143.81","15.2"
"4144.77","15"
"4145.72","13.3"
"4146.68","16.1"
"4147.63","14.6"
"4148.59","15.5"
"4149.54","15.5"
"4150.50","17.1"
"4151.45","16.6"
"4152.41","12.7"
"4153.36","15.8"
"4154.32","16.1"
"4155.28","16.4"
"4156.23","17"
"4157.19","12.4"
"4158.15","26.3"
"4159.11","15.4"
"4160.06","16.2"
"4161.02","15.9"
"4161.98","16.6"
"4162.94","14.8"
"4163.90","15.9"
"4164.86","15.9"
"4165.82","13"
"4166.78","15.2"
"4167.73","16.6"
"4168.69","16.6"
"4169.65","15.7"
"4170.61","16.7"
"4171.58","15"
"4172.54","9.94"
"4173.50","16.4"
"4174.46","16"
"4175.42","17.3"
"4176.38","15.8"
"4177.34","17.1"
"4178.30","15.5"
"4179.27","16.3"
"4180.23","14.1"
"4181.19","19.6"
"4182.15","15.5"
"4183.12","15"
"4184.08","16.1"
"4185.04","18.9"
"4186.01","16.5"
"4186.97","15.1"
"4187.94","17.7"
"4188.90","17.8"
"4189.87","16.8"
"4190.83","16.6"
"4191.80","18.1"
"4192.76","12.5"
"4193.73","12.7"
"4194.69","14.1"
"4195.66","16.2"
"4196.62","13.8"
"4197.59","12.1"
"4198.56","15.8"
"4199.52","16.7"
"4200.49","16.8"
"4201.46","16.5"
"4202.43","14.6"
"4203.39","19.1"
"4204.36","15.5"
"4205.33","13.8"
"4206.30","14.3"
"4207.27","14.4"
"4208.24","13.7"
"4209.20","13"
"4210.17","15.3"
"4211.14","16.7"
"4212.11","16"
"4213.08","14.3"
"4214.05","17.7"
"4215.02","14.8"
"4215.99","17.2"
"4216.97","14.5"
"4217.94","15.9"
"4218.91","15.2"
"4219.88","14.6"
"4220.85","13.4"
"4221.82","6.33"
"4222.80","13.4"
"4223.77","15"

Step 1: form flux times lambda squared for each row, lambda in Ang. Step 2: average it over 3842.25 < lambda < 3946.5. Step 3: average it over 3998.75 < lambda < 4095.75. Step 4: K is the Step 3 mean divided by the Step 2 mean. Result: 1.08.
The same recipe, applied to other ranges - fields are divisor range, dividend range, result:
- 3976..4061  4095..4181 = 1.06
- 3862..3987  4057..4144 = 1.12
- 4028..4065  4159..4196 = 1.05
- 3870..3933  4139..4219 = 1.09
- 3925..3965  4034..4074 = 1.08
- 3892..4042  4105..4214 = 1.09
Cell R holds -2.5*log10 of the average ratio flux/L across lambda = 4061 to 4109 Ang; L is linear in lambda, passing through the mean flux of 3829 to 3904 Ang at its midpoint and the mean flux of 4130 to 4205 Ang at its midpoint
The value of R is -0.05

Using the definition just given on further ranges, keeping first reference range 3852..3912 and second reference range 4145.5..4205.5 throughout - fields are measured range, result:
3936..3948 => 0.08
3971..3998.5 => 0.07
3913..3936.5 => 0.03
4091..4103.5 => -0.05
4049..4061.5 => -0.03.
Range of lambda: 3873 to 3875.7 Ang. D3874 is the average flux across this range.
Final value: 19.1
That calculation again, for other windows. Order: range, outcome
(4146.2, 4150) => 15.4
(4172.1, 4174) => 13.3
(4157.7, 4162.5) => 18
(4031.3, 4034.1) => 17.6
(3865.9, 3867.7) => 17.1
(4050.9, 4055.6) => 17.8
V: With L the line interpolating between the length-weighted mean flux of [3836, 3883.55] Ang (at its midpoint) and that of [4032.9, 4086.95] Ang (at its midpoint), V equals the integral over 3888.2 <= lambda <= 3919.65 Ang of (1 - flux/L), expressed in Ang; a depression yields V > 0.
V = 1.3 Ang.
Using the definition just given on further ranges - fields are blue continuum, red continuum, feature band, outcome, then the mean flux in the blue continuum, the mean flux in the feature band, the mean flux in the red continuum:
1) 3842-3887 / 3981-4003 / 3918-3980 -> 1.2 Ang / 16.9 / 15.9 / 15.8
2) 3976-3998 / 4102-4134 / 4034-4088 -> -1.7 Ang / 15.7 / 16.5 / 16.2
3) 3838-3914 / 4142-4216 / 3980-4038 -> 0.5 Ang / 16.6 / 16.1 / 15.7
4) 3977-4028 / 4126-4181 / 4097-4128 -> -0.8 Ang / 16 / 16.3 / 15.8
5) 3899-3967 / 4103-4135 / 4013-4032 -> -0.3 Ang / 16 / 16.4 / 16.2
